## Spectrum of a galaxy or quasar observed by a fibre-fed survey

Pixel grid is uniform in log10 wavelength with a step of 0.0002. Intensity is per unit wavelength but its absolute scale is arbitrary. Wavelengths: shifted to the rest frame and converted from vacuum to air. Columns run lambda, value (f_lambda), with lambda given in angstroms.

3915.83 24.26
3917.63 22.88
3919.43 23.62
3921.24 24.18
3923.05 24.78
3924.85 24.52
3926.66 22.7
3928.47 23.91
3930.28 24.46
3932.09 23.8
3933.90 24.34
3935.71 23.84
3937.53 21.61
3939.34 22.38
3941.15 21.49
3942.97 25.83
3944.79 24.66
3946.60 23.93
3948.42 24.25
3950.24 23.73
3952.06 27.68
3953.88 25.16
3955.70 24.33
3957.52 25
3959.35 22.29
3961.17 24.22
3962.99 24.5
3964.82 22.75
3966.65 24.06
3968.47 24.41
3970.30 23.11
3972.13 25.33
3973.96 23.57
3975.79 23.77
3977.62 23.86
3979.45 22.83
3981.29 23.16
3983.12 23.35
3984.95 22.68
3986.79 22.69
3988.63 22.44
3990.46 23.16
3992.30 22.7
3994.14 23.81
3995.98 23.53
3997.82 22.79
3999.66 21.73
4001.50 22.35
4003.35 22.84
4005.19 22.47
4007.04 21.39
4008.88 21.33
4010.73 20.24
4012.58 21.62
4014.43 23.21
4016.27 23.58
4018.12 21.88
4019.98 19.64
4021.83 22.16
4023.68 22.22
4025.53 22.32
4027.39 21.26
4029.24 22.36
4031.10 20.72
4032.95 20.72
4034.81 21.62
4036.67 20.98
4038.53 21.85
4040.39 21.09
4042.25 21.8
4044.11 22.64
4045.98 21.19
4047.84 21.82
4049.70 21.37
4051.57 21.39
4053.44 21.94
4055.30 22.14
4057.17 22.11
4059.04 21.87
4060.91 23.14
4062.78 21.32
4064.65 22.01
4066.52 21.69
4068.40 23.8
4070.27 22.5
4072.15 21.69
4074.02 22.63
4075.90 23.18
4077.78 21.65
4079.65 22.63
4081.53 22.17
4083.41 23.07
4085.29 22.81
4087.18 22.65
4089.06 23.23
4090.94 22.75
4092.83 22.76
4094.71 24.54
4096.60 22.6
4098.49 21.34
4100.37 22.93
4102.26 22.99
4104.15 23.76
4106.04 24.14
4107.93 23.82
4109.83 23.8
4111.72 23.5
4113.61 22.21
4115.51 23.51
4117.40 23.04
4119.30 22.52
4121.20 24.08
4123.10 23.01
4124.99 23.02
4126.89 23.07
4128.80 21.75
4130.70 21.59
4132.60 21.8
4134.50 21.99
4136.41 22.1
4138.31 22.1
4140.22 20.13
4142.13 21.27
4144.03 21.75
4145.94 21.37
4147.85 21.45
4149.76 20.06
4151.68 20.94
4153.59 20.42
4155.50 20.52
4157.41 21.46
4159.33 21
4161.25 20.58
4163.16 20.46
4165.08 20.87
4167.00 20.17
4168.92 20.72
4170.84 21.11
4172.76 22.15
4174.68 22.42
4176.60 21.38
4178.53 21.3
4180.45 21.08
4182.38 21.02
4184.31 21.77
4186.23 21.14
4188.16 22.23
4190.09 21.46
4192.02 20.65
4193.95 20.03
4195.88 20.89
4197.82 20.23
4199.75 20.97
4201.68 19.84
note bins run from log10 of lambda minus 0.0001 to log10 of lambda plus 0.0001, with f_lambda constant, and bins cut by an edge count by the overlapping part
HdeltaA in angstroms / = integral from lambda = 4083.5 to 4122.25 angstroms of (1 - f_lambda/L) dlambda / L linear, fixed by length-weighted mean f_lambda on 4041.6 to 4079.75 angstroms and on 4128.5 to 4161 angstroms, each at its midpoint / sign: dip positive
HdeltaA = -2.62 angstroms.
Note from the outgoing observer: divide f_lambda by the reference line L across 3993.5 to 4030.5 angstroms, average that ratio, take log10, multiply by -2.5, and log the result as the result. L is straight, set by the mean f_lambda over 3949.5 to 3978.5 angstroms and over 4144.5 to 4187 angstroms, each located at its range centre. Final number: 0.07 mag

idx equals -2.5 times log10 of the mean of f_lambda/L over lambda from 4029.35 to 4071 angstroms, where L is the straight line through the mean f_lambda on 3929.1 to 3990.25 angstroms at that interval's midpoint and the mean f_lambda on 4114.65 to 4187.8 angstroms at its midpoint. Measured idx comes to 0.05 mag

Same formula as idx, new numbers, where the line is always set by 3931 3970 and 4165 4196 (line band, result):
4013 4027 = 0.05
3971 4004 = 0.02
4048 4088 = 0.02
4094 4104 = -0.03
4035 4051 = 0.06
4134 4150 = 0.01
